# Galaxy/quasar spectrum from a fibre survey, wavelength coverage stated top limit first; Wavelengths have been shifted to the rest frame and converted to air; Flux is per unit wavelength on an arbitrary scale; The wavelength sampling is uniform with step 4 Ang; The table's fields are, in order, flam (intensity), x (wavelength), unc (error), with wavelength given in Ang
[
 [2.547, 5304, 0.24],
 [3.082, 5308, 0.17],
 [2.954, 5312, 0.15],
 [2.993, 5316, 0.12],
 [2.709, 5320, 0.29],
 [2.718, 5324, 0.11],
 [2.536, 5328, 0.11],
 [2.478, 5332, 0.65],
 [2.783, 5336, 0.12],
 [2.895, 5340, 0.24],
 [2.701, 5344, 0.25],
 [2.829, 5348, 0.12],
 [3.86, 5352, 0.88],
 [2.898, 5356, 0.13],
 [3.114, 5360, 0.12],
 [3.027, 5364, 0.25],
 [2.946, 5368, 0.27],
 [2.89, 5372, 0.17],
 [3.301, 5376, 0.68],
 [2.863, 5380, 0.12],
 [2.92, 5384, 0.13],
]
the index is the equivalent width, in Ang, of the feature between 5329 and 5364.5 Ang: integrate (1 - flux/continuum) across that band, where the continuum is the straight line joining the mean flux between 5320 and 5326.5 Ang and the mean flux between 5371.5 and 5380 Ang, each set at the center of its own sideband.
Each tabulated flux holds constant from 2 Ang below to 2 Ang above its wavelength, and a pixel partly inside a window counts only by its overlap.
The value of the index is -0.82 Ang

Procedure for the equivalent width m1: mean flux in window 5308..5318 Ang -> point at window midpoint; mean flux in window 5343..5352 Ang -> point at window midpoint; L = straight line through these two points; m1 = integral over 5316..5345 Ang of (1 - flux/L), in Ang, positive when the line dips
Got 2.86 Ang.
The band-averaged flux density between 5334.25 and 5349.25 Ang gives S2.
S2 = 2.8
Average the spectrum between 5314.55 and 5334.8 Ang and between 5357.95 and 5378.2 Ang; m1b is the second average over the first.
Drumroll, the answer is 1.14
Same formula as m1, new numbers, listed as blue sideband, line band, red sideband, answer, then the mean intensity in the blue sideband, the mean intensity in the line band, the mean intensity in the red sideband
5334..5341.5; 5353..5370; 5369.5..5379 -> -0.37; 2.84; 3.05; 3.06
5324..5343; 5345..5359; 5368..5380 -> -1.55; 2.68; 3.15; 3.03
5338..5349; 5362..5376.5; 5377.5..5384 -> -0.67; 2.81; 3.01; 2.91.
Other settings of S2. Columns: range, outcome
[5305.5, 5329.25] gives 2.84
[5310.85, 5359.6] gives 2.87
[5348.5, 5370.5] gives 3.14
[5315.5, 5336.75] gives 2.68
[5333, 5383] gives 3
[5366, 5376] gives 2.99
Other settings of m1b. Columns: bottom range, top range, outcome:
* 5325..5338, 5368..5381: 1.16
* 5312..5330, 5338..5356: 1.10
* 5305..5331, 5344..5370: 1.10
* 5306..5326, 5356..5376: 1.04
